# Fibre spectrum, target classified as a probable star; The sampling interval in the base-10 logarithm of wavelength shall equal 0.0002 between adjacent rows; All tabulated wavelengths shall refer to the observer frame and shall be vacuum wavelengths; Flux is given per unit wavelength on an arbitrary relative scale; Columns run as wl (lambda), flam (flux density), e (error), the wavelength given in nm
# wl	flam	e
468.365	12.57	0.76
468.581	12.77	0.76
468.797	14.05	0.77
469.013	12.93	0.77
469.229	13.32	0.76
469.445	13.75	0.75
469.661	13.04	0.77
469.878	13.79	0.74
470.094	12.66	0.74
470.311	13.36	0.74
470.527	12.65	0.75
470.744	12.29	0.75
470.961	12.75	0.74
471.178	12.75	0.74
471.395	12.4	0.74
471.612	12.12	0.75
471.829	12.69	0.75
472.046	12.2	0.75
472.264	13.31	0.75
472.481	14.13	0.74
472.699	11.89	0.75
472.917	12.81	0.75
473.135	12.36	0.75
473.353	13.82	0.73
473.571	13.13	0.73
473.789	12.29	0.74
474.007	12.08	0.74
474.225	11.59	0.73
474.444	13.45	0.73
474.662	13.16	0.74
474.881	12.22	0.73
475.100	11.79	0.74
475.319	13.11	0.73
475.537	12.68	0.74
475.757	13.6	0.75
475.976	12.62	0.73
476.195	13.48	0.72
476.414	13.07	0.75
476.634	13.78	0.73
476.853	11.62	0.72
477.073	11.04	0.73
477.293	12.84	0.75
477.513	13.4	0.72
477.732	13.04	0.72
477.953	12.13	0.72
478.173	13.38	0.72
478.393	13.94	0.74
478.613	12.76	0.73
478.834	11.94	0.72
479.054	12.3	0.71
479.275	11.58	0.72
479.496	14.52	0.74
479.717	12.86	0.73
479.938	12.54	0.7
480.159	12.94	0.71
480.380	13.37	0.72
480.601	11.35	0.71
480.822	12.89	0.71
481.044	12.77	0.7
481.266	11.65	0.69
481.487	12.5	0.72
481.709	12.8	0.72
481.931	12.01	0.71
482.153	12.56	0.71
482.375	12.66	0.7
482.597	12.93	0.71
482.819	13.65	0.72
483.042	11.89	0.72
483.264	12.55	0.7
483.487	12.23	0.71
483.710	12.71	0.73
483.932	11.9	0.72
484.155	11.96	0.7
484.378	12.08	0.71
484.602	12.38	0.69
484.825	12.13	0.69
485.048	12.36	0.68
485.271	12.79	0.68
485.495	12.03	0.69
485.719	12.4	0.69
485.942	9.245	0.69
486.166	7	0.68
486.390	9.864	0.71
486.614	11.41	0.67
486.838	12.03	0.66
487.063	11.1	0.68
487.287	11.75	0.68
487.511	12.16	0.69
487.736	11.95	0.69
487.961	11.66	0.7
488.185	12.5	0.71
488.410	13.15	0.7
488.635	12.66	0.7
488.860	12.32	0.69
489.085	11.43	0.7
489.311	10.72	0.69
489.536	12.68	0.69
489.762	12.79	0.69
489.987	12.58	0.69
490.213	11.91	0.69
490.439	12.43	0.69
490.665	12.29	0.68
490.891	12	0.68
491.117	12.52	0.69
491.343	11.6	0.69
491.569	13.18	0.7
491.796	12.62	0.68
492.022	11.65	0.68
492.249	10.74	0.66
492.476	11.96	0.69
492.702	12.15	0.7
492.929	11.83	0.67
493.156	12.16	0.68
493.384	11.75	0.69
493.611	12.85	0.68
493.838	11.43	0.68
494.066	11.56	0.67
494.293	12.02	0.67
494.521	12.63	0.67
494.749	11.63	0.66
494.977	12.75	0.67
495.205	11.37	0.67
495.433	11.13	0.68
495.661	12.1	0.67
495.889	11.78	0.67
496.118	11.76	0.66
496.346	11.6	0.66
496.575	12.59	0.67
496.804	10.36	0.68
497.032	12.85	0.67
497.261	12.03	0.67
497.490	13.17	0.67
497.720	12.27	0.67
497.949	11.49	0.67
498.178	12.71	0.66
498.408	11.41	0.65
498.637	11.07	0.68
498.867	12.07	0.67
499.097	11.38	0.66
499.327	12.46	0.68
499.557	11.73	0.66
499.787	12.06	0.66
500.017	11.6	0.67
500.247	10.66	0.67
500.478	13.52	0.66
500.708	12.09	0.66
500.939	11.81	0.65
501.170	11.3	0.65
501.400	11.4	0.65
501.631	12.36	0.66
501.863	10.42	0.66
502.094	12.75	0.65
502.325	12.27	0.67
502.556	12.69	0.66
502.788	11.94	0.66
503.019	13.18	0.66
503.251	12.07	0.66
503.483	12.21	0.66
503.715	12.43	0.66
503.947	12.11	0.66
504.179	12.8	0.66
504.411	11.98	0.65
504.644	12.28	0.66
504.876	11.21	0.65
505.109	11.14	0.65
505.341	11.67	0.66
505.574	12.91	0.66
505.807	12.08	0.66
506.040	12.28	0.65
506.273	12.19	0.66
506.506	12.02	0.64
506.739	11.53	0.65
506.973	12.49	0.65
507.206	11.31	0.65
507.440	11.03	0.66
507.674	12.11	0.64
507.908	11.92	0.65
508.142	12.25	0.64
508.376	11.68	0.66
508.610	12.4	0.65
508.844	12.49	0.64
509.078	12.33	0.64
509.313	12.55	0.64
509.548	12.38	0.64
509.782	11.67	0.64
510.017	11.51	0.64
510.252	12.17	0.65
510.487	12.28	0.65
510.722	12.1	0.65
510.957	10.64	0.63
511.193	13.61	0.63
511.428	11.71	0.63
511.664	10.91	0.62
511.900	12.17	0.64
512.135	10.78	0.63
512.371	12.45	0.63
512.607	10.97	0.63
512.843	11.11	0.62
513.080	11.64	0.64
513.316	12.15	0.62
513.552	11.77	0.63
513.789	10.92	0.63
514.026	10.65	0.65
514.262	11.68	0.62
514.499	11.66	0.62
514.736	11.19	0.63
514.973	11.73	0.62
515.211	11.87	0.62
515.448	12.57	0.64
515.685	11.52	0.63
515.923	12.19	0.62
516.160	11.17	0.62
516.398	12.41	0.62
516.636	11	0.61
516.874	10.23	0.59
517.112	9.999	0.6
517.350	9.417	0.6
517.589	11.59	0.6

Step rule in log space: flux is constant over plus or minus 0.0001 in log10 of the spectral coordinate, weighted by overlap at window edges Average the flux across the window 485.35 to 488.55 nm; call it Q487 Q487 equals 11.3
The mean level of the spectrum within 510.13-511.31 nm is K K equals 12.2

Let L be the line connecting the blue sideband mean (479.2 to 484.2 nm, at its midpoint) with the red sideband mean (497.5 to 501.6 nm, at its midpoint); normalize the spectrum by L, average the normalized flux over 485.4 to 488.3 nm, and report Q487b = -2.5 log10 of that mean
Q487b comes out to 0.11 mag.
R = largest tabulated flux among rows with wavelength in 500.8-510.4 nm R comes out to 13.18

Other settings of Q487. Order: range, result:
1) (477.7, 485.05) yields 12.6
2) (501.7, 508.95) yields 12.1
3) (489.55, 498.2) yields 12.1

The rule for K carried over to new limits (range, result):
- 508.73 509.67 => 12.4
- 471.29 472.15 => 12.4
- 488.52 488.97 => 12.5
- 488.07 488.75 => 12.8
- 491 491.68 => 12.4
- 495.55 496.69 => 12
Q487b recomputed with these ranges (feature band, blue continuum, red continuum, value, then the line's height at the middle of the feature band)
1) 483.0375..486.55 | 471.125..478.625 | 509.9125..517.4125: 0.078 mag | 12.4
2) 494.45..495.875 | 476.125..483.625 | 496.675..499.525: 0.013 mag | 12.1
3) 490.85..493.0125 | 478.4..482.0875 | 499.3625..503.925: 0.023 mag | 12.3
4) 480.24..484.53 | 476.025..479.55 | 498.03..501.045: 0.012 mag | 12.6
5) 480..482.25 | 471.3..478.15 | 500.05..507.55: 0.006 mag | 12.6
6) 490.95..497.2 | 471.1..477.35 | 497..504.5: 0.024 mag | 12.2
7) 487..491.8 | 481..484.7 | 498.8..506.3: 0.009 mag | 12.3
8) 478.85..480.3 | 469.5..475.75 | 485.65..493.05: -0.035 mag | 12.3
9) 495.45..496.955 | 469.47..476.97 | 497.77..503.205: 0.034 mag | 12.1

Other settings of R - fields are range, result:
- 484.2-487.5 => 12.79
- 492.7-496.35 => 12.85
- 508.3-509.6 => 12.55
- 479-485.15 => 14.52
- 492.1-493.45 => 12.16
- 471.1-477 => 14.13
